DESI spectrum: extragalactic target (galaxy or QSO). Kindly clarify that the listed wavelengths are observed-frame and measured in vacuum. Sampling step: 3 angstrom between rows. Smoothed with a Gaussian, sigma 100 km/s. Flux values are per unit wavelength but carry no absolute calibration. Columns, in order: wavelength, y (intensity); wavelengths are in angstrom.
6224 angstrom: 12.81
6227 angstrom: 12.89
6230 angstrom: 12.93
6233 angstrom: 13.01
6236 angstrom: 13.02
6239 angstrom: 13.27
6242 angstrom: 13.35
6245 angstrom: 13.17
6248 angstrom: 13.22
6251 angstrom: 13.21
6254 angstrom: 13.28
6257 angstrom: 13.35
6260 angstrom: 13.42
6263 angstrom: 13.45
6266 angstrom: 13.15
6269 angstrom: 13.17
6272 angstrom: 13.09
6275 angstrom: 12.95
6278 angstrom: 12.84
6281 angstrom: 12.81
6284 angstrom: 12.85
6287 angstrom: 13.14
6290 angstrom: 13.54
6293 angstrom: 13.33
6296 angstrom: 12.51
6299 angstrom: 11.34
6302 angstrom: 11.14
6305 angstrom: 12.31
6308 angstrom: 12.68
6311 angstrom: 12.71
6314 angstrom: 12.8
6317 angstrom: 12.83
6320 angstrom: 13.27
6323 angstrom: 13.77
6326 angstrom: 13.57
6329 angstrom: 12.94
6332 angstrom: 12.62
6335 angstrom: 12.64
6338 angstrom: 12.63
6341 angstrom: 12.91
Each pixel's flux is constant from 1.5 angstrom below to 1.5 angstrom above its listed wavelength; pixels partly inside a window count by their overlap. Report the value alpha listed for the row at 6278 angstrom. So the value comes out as 12.84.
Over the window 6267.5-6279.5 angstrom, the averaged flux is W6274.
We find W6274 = 13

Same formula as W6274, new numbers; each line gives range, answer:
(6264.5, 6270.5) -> 13.2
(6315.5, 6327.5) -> 13.4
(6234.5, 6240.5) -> 13.1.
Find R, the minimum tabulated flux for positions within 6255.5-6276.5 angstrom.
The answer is 12.95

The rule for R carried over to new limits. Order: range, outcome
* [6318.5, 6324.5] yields 13.27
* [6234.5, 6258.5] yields 13.02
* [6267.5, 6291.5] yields 12.81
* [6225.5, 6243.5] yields 12.89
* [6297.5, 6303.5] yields 11.14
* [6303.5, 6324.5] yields 12.31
